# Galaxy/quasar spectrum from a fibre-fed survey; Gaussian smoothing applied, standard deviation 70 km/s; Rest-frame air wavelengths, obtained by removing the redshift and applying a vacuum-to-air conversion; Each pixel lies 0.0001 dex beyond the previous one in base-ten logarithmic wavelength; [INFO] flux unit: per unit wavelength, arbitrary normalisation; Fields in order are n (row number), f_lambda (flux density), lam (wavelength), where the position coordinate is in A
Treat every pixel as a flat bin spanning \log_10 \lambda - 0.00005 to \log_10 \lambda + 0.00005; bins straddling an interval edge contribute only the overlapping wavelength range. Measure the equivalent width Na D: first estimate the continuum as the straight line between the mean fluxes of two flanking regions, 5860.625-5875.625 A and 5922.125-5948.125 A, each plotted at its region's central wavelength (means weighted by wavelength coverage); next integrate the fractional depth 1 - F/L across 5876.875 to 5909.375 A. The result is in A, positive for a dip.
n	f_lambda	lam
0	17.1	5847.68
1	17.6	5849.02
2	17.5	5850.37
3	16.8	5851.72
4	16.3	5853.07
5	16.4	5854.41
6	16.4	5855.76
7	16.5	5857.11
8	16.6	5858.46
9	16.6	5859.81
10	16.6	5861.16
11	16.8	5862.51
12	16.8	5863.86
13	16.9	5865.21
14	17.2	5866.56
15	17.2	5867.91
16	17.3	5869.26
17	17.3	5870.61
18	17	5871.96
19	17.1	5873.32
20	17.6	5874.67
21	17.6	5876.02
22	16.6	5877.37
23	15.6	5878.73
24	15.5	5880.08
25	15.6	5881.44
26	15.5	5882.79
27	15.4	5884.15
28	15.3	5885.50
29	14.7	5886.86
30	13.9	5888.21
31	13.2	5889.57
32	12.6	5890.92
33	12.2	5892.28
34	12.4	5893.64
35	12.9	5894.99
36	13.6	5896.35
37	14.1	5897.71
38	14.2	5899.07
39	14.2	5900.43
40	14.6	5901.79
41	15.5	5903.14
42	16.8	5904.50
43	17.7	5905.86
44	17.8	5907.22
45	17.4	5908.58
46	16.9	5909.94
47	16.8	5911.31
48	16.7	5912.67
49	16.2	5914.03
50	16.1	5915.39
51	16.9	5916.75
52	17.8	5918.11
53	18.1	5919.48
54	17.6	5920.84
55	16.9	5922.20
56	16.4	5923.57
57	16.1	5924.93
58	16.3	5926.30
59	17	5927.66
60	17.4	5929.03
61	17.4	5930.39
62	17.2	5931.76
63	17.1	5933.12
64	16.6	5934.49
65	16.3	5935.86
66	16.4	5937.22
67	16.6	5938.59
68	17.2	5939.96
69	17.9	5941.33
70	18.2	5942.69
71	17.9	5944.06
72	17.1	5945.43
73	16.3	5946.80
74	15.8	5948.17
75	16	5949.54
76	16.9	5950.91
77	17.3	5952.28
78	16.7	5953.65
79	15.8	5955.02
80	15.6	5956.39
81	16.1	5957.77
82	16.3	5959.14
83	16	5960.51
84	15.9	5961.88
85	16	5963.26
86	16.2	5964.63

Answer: 4.1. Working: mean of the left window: 17.1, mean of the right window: 16.9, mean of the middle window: 14.9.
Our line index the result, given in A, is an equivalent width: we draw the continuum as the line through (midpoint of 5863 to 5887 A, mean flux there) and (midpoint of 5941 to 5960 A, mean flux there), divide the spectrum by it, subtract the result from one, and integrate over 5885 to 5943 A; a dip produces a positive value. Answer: 2.2 A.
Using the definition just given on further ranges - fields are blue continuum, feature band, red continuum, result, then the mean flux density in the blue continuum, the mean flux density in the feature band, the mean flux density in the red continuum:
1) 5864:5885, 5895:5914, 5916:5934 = 1.26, 16.6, 15.8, 17.1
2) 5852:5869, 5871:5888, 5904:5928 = 0.72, 16.7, 16.1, 17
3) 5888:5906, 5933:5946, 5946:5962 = -1.20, 14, 17.1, 16.2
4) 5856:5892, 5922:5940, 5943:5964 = -0.49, 16.1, 16.8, 16.4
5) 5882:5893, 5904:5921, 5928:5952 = -1.83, 14.1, 17.1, 17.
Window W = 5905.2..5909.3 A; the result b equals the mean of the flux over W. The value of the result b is 17.6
